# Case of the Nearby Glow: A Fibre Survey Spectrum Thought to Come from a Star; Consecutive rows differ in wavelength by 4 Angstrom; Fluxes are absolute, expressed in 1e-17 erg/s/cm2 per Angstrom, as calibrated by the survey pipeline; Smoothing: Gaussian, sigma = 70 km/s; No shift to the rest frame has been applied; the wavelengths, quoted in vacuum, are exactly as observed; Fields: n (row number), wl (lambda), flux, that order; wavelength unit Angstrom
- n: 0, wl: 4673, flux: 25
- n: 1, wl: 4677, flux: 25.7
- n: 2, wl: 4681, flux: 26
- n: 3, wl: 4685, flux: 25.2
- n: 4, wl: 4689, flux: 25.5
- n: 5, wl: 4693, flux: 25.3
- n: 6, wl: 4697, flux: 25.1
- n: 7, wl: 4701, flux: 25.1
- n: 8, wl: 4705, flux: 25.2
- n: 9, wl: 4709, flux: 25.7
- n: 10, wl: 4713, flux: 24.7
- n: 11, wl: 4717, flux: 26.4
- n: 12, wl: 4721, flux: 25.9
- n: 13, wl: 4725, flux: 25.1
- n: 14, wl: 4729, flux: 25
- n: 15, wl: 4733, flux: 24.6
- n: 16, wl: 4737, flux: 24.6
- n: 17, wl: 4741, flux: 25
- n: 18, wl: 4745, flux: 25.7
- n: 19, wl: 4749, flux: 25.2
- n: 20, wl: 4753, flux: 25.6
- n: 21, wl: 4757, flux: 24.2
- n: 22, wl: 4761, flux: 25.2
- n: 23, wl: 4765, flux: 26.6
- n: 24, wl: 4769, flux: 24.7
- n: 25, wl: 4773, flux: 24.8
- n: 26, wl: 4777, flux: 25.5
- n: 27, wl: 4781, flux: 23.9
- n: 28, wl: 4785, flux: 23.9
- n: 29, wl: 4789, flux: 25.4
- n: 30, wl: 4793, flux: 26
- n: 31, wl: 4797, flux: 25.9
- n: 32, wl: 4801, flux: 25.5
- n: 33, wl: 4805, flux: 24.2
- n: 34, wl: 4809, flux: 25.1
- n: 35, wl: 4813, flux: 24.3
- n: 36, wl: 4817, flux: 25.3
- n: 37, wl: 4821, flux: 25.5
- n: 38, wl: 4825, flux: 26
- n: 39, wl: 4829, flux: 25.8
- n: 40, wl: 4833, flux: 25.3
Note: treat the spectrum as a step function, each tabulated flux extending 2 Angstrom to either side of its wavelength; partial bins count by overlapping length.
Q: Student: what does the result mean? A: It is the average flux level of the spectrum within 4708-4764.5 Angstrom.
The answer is 25.2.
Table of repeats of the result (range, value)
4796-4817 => 25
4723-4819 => 25.1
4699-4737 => 25.3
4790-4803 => 25.8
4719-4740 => 25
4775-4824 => 25.1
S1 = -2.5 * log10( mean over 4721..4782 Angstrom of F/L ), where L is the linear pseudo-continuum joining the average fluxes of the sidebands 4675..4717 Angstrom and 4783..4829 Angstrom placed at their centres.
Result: 0.01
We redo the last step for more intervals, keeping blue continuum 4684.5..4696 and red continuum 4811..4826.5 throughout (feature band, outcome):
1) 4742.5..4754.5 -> -0.01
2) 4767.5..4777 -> 0.02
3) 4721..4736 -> 0.01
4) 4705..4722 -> -0.01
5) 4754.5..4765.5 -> 0.00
